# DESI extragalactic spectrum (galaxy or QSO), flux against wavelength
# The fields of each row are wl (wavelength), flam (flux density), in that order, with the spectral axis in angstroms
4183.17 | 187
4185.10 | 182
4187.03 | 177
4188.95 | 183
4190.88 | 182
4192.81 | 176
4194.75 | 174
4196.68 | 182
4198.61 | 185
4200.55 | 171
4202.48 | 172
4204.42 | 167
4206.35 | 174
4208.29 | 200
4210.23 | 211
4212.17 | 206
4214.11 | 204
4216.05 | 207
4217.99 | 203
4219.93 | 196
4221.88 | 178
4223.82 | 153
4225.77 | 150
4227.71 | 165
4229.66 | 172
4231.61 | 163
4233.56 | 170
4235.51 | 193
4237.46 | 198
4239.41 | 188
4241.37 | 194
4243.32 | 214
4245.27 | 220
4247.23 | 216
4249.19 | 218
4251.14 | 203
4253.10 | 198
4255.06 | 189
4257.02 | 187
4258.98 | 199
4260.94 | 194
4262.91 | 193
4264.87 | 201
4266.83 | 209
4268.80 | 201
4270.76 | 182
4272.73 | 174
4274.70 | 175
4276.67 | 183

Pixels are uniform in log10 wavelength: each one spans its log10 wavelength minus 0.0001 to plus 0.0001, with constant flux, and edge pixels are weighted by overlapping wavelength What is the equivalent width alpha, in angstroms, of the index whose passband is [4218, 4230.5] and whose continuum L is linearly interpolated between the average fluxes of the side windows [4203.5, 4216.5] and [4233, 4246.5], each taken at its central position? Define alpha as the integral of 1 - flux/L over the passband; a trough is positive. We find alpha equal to 1.6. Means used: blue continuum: 195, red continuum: 198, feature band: 172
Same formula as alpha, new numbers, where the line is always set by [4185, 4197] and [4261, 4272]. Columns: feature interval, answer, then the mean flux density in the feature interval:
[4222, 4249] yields 0.6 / 185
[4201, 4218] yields -0.8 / 193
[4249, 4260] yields -0.2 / 198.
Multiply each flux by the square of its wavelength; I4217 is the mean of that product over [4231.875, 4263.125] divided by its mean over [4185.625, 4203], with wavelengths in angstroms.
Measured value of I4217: 1.14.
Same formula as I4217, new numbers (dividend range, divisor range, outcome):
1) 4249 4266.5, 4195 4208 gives 1.15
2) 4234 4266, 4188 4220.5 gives 1.09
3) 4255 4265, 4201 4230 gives 1.08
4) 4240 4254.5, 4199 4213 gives 1.14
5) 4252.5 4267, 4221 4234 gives 1.21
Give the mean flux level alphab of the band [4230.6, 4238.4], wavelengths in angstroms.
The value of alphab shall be 181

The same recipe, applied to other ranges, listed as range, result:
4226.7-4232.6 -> 167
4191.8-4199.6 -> 179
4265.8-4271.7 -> 198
